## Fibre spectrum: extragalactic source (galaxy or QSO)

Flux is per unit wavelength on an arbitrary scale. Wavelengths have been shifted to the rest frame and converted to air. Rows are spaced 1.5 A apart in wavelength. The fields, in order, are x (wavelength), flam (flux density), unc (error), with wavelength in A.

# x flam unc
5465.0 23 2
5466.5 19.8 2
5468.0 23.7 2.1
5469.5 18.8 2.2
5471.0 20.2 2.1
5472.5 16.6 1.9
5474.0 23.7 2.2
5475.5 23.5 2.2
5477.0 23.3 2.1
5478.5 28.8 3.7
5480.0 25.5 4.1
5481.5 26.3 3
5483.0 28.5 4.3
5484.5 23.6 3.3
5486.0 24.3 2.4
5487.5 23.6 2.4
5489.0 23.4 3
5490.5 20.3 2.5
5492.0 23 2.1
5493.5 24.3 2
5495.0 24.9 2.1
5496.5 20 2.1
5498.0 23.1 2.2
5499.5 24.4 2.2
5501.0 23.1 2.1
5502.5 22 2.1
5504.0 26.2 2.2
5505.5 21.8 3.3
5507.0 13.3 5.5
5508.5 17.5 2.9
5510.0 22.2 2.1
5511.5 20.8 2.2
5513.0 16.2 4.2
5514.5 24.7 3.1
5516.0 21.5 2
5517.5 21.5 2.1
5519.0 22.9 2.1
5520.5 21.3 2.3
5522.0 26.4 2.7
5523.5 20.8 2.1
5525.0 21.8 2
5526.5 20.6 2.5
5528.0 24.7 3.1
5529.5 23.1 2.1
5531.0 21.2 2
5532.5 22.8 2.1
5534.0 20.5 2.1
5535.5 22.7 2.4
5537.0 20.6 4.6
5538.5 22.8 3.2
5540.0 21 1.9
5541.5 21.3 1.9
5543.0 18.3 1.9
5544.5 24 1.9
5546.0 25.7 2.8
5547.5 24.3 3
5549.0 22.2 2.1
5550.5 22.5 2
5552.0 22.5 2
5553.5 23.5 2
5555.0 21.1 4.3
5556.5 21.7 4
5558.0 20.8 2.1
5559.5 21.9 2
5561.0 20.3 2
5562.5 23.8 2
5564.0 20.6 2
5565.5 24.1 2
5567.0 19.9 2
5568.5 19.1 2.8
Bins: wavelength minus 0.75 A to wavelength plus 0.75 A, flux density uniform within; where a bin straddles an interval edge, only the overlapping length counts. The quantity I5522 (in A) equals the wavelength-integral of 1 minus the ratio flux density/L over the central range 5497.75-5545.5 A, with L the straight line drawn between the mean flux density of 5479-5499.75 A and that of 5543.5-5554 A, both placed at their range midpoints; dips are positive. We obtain 3.9 A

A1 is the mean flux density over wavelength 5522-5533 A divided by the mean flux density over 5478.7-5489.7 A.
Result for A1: 0.9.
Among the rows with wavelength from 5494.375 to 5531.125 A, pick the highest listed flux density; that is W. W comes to 26.4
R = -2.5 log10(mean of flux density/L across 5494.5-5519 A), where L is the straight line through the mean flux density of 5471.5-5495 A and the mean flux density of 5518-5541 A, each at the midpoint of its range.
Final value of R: 0.08 mag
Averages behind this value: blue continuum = 23.9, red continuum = 22.2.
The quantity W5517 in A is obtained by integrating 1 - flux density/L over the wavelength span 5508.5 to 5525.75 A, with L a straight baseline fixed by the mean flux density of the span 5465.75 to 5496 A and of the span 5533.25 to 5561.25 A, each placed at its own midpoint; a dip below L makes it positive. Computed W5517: 0.7 A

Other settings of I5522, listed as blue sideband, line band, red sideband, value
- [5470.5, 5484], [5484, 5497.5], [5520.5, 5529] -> 0.39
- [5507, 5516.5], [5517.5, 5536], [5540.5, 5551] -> -1.14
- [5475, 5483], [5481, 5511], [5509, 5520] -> 1.21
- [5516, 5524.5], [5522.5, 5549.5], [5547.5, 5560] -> 0.18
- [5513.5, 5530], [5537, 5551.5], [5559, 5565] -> -0.17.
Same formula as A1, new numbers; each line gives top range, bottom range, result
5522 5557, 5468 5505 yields 0.95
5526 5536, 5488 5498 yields 0.98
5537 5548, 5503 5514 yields 1.12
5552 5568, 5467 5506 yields 0.93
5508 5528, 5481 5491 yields 0.89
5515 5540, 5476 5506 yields 0.92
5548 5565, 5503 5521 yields 1.05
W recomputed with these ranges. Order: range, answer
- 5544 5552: 25.7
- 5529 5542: 23.1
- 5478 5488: 28.8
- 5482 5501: 28.5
